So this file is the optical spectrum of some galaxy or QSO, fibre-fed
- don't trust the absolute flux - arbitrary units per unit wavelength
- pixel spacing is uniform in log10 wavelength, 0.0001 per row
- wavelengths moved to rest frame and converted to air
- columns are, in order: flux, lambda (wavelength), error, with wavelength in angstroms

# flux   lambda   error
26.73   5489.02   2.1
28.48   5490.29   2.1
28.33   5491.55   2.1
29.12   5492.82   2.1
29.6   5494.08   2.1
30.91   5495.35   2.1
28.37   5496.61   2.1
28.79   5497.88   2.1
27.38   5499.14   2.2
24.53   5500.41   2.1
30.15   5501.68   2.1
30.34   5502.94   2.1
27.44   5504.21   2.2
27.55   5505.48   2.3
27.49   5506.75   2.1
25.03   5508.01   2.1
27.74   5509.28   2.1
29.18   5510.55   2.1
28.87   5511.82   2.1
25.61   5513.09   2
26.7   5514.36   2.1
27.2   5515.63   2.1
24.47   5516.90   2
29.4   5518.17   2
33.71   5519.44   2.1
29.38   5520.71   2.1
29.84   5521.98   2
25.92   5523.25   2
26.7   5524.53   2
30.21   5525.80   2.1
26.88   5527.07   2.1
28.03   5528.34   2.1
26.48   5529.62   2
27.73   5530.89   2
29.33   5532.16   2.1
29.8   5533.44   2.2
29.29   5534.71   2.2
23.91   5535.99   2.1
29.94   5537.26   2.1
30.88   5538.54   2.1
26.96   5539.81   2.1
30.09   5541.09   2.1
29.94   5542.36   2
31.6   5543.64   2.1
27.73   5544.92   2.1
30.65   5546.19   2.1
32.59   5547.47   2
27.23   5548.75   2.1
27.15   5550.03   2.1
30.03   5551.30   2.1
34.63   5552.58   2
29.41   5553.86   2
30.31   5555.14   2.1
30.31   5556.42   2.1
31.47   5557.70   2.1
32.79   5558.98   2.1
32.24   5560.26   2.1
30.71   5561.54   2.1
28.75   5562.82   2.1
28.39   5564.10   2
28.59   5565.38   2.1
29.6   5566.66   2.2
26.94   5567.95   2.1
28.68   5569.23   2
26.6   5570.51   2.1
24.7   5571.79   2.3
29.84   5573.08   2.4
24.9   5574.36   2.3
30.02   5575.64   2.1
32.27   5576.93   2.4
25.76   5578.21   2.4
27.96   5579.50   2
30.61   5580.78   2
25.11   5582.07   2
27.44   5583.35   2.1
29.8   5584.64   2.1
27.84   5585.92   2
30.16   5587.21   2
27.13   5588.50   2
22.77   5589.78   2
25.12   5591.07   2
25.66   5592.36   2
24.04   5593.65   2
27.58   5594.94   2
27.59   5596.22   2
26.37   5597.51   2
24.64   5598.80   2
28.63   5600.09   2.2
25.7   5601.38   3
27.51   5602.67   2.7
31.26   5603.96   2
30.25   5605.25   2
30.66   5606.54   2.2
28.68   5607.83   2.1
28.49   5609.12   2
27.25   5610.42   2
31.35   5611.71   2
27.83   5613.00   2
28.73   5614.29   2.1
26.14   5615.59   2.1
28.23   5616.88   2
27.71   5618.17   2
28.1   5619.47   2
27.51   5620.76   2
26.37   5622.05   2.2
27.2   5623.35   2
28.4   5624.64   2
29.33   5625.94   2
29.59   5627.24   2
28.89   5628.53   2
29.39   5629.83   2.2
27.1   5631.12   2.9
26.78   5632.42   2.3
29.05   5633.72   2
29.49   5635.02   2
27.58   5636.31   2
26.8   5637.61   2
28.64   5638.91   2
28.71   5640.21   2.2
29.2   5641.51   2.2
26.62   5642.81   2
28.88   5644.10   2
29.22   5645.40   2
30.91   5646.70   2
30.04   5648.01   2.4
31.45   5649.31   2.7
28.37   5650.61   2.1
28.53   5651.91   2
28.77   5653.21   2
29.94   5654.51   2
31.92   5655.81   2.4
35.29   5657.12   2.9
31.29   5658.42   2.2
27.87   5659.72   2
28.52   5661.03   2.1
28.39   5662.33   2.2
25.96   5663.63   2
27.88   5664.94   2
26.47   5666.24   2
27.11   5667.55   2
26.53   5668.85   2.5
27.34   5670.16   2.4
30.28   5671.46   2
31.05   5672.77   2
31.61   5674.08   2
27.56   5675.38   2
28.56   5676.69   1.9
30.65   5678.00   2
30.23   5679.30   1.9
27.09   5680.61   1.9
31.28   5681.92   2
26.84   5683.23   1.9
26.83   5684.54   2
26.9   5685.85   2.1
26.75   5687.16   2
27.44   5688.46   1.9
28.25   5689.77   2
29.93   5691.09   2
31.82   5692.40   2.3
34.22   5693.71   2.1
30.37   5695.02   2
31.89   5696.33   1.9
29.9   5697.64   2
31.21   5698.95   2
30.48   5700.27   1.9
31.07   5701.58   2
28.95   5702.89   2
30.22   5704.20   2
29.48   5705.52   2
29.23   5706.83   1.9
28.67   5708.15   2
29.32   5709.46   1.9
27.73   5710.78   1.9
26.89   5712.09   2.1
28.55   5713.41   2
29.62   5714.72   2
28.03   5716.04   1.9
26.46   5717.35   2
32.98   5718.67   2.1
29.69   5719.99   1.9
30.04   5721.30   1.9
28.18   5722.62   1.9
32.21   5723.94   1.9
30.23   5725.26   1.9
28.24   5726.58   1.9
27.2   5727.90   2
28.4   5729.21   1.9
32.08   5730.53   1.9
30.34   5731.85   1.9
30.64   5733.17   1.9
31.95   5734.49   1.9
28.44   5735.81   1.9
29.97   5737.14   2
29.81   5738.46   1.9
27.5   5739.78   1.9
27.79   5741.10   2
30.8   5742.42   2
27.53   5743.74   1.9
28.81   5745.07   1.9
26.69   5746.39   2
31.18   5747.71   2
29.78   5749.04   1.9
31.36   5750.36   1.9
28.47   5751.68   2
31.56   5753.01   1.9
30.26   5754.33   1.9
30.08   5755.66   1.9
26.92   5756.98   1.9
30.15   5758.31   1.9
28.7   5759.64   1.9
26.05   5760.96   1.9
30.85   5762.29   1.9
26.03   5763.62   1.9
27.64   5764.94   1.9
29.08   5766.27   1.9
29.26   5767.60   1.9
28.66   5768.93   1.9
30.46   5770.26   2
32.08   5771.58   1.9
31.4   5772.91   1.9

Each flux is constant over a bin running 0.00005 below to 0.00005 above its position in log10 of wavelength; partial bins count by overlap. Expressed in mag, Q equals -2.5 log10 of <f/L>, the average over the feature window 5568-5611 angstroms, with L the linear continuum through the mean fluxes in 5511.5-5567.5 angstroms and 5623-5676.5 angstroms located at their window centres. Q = 0.05 mag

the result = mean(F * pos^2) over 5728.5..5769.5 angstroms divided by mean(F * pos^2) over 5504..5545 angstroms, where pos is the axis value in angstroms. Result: 1.12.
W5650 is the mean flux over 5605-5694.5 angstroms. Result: 28.8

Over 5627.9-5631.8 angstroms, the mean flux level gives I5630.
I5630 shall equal 28.4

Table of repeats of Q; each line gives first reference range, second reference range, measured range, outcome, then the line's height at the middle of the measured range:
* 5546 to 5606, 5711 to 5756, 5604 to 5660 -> 0.00 mag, 28.8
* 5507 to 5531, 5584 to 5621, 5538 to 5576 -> -0.06 mag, 27.8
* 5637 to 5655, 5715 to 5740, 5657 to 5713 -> 0.01 mag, 29.3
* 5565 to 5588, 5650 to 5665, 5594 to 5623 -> 0.03 mag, 28.7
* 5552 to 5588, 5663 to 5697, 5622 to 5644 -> 0.03 mag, 29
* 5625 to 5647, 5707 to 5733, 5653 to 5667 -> -0.02 mag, 28.8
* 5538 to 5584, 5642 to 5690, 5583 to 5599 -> 0.10 mag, 29.1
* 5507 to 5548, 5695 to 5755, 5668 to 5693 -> 0.02 mag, 29.3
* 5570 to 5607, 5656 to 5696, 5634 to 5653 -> -0.02 mag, 28.5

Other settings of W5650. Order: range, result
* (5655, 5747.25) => 29.3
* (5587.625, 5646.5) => 27.9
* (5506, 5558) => 28.8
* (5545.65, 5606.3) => 28.5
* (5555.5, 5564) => 30.9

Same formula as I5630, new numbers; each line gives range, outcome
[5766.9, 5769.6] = 28.9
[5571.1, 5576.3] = 27.4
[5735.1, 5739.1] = 29.4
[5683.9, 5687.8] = 26.8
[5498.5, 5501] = 26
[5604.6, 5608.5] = 29.9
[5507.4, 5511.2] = 27.3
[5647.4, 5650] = 30.7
